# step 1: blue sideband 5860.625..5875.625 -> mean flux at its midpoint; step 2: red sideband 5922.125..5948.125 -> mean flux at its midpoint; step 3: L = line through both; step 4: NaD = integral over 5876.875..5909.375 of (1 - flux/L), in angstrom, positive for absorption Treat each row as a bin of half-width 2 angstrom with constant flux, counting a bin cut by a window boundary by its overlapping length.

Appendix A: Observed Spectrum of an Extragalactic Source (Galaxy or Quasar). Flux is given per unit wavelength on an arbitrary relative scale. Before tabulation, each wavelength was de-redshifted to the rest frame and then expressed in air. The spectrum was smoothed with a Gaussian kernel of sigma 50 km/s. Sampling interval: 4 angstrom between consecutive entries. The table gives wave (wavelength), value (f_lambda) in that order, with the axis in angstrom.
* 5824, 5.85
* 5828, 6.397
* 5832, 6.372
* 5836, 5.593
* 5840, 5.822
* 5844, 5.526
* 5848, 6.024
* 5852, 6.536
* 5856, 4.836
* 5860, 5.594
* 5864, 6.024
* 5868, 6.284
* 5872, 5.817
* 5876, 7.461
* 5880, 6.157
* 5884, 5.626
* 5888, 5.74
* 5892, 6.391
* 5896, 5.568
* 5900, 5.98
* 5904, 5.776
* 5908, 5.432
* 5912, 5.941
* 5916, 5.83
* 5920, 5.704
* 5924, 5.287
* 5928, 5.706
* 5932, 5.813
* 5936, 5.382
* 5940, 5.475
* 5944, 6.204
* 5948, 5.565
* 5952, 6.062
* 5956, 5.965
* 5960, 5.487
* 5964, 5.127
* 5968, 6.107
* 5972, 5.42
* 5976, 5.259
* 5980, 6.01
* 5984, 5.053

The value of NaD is 0.4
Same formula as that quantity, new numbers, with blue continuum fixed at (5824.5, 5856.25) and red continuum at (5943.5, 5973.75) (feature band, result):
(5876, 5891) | -0.6 angstrom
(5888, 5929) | 0.4 angstrom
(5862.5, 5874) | -0.3 angstrom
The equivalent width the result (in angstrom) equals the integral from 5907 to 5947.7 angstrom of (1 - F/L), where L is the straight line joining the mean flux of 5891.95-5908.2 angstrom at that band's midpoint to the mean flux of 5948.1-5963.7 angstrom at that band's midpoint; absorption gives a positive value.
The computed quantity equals 0.6 angstrom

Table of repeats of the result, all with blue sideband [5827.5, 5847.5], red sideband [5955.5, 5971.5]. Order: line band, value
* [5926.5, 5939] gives 0.16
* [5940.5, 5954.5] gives -0.59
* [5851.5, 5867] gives 0.42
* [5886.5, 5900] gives -0.31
